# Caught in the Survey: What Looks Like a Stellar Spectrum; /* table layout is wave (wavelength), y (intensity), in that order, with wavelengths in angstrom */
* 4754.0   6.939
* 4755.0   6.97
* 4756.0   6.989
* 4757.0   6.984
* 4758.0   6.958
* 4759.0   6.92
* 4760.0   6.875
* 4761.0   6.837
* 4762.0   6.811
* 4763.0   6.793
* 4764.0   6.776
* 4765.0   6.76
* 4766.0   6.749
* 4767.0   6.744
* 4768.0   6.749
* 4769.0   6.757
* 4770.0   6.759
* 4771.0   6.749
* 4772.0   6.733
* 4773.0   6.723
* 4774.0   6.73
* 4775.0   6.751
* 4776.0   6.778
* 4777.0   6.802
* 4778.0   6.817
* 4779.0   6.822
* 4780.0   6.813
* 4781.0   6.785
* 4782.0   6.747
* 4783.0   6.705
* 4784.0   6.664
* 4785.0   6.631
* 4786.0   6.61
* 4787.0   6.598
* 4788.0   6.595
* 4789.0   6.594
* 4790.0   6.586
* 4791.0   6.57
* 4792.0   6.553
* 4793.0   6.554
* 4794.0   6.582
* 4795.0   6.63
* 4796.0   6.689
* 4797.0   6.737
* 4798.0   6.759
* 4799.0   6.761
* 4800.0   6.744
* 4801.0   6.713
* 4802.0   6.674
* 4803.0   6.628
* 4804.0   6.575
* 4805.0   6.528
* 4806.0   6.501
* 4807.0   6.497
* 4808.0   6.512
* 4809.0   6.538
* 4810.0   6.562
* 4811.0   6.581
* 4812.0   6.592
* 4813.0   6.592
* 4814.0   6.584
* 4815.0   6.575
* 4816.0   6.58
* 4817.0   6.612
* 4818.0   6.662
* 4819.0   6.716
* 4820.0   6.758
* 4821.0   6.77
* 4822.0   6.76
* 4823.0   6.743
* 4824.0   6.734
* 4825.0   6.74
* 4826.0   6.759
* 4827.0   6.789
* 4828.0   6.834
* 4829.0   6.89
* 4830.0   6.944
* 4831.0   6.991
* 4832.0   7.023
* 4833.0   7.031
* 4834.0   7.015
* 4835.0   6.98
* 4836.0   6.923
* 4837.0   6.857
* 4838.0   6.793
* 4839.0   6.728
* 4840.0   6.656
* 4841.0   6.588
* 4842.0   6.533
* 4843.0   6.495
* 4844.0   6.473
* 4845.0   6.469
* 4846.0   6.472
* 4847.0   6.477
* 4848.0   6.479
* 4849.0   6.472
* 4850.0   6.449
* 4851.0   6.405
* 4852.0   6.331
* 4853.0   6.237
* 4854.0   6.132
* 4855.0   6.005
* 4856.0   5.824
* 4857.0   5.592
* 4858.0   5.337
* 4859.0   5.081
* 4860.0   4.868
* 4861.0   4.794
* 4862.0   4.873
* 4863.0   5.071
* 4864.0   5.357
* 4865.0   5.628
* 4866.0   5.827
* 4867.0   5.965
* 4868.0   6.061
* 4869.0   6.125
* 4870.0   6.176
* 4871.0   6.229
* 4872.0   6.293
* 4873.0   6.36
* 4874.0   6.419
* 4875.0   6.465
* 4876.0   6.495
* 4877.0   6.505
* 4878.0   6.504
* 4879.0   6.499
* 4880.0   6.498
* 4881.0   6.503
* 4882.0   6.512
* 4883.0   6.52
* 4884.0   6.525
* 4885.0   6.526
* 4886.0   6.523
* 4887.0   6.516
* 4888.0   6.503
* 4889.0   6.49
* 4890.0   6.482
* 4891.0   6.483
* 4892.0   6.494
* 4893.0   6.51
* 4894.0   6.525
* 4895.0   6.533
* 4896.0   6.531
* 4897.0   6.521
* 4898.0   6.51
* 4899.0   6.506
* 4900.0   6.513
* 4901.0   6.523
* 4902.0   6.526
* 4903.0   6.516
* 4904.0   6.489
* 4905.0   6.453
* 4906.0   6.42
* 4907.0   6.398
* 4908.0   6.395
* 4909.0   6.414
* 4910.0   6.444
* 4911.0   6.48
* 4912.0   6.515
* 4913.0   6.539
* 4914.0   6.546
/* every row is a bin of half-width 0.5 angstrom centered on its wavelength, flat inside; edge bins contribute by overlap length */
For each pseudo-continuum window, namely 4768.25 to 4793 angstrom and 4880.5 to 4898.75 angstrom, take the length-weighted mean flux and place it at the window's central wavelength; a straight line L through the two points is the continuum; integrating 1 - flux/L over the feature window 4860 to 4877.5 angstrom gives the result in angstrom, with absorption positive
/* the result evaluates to 1.8 angstrom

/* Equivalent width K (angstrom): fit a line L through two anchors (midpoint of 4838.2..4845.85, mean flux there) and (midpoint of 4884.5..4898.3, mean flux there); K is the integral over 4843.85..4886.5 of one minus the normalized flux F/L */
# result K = 2.89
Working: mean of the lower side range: 6.57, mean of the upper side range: 6.51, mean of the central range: 6.1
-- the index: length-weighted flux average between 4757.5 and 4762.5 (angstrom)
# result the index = 6.88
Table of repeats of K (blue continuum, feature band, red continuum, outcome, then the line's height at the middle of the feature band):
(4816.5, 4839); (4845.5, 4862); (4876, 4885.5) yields 1.91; 6.67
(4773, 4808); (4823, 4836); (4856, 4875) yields -1.54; 6.16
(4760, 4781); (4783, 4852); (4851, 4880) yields -3.45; 6.35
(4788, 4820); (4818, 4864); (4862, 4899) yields 0.57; 6.47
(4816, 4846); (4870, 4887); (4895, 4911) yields 0.31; 6.57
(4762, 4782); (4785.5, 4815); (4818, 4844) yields 0.75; 6.78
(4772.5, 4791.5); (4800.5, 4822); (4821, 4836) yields 0.63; 6.81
